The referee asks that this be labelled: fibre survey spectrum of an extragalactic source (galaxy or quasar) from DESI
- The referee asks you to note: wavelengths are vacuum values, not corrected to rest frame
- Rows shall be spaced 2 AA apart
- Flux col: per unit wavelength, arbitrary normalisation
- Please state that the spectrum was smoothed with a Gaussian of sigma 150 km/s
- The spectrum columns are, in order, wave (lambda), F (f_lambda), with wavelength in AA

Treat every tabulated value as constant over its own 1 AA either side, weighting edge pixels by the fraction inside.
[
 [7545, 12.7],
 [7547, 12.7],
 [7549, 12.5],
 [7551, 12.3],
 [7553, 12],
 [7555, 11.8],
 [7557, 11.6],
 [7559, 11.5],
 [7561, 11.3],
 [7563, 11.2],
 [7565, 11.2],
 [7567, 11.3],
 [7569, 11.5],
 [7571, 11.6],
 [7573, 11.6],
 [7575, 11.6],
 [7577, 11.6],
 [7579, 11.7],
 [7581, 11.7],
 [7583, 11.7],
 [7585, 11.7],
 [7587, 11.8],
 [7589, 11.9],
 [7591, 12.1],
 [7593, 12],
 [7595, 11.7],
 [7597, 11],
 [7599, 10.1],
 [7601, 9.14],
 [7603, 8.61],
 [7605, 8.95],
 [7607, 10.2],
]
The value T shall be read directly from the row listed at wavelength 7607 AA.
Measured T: 10.2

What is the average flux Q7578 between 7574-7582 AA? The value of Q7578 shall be 11.7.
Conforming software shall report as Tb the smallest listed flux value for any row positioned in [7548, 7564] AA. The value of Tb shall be 11.2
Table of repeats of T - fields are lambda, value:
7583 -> 11.7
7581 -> 11.7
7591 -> 12.1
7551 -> 12.3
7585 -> 11.7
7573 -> 11.6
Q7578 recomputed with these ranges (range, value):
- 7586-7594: 11.9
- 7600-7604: 8.88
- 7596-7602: 10.1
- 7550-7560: 11.8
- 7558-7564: 11.3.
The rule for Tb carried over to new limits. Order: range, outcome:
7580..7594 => 11.7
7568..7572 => 11.5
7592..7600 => 10.1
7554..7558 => 11.6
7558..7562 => 11.3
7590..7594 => 12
